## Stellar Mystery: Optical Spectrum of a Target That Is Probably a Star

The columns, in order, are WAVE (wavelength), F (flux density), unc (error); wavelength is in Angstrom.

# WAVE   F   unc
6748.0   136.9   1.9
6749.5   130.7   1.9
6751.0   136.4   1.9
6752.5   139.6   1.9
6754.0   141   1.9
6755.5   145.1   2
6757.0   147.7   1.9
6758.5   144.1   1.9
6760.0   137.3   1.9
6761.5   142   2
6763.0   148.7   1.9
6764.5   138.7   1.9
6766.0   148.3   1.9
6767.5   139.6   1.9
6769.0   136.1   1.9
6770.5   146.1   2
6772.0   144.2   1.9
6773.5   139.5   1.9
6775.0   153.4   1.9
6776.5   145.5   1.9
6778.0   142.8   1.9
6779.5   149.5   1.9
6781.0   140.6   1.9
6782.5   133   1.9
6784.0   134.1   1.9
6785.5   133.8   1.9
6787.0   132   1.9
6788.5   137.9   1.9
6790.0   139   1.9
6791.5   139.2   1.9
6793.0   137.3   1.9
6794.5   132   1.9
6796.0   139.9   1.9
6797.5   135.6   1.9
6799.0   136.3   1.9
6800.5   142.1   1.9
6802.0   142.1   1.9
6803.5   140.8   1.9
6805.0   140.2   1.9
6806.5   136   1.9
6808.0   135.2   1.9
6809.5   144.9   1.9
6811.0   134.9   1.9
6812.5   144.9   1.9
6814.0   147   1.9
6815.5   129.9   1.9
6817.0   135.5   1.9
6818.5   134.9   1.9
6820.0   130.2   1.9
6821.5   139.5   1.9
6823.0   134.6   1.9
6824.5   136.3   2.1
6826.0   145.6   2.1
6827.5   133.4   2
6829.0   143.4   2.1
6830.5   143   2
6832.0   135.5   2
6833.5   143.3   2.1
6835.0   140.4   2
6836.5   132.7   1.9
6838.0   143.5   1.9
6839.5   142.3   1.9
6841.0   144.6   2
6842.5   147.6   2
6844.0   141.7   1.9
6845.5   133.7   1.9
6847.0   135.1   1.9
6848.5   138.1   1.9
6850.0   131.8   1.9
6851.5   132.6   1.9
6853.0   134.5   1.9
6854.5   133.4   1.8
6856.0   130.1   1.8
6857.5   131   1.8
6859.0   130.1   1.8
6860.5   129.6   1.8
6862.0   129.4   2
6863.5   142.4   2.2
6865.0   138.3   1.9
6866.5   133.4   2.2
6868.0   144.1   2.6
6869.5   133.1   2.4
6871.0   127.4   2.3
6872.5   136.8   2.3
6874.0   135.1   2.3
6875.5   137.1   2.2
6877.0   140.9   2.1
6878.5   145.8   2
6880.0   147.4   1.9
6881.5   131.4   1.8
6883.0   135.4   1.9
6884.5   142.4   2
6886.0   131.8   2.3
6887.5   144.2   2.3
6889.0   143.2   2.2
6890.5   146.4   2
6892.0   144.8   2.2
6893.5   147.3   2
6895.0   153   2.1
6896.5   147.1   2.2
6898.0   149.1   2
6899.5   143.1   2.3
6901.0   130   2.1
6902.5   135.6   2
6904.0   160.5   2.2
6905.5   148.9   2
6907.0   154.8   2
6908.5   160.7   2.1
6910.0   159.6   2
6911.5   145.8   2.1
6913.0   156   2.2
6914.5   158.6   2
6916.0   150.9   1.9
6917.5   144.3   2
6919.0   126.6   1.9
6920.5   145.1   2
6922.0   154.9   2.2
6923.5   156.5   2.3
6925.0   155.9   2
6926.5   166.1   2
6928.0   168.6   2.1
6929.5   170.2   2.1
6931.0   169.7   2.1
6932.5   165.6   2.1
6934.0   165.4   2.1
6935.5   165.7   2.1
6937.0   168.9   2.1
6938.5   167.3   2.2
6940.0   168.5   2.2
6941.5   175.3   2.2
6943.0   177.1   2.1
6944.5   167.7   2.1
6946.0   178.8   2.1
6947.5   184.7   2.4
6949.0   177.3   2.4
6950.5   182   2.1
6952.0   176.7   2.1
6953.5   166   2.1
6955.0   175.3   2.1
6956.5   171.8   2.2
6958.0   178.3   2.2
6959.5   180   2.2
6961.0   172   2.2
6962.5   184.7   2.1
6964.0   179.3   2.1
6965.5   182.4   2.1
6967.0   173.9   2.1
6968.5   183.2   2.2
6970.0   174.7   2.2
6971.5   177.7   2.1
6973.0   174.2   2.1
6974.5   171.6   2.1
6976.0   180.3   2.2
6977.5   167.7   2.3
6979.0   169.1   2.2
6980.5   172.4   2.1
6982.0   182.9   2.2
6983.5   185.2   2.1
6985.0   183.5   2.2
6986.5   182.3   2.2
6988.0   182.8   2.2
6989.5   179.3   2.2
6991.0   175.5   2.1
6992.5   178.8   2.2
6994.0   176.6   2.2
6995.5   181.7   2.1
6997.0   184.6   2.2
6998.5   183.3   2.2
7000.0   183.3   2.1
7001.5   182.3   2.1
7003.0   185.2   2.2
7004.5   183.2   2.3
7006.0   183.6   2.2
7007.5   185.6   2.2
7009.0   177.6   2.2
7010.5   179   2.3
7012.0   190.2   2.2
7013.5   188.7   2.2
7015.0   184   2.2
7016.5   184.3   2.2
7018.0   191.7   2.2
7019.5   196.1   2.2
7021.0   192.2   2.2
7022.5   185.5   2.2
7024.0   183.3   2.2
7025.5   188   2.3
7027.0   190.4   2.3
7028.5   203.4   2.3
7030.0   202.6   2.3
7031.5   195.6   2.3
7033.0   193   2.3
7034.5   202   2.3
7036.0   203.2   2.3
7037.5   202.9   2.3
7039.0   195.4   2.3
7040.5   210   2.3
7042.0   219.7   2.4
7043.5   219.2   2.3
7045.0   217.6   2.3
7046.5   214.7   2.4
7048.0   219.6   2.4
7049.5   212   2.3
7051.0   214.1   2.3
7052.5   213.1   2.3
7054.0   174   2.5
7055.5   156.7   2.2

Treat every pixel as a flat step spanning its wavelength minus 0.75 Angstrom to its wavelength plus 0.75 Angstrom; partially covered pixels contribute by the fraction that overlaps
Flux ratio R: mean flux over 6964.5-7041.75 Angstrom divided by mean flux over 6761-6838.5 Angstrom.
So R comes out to 1.3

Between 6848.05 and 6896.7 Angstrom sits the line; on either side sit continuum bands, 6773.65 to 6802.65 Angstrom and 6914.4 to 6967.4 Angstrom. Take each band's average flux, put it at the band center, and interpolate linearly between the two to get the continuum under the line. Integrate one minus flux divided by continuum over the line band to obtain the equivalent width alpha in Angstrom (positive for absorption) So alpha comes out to 5.5 Angstrom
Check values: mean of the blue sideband 139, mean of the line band 138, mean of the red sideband 168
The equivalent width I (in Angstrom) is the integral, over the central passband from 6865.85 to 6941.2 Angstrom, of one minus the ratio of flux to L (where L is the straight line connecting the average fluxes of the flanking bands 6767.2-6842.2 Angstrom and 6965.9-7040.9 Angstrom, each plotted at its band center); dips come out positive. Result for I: 6.0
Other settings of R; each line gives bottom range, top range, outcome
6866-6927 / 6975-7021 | 1.26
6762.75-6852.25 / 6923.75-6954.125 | 1.23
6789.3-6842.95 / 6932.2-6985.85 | 1.26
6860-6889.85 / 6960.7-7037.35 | 1.34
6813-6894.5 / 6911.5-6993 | 1.24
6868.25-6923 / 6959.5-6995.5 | 1.23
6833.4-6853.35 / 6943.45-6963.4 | 1.27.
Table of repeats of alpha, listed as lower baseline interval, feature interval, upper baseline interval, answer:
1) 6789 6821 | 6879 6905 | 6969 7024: 2.41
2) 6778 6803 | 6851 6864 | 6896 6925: 1.06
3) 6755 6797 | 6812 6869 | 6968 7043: 6.06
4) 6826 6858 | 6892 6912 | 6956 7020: 0.86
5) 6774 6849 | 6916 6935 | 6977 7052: 1.25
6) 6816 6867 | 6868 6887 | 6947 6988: 1.40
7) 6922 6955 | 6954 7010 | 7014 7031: 0.57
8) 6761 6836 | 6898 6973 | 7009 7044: 3.58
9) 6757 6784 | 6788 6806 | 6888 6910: 0.67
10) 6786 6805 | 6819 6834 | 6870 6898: 0.07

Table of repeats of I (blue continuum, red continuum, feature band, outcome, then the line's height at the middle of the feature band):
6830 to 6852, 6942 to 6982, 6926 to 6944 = -0.1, 168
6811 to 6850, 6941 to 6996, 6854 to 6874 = 1.9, 148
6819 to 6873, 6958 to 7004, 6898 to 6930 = 1.3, 158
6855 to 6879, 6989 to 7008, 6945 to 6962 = -1.1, 166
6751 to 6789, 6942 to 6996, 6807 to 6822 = 1.2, 150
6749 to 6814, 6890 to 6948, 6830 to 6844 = 0.5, 147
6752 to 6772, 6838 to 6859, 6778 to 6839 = 0.5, 139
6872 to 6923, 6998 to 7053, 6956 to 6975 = -0.6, 172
